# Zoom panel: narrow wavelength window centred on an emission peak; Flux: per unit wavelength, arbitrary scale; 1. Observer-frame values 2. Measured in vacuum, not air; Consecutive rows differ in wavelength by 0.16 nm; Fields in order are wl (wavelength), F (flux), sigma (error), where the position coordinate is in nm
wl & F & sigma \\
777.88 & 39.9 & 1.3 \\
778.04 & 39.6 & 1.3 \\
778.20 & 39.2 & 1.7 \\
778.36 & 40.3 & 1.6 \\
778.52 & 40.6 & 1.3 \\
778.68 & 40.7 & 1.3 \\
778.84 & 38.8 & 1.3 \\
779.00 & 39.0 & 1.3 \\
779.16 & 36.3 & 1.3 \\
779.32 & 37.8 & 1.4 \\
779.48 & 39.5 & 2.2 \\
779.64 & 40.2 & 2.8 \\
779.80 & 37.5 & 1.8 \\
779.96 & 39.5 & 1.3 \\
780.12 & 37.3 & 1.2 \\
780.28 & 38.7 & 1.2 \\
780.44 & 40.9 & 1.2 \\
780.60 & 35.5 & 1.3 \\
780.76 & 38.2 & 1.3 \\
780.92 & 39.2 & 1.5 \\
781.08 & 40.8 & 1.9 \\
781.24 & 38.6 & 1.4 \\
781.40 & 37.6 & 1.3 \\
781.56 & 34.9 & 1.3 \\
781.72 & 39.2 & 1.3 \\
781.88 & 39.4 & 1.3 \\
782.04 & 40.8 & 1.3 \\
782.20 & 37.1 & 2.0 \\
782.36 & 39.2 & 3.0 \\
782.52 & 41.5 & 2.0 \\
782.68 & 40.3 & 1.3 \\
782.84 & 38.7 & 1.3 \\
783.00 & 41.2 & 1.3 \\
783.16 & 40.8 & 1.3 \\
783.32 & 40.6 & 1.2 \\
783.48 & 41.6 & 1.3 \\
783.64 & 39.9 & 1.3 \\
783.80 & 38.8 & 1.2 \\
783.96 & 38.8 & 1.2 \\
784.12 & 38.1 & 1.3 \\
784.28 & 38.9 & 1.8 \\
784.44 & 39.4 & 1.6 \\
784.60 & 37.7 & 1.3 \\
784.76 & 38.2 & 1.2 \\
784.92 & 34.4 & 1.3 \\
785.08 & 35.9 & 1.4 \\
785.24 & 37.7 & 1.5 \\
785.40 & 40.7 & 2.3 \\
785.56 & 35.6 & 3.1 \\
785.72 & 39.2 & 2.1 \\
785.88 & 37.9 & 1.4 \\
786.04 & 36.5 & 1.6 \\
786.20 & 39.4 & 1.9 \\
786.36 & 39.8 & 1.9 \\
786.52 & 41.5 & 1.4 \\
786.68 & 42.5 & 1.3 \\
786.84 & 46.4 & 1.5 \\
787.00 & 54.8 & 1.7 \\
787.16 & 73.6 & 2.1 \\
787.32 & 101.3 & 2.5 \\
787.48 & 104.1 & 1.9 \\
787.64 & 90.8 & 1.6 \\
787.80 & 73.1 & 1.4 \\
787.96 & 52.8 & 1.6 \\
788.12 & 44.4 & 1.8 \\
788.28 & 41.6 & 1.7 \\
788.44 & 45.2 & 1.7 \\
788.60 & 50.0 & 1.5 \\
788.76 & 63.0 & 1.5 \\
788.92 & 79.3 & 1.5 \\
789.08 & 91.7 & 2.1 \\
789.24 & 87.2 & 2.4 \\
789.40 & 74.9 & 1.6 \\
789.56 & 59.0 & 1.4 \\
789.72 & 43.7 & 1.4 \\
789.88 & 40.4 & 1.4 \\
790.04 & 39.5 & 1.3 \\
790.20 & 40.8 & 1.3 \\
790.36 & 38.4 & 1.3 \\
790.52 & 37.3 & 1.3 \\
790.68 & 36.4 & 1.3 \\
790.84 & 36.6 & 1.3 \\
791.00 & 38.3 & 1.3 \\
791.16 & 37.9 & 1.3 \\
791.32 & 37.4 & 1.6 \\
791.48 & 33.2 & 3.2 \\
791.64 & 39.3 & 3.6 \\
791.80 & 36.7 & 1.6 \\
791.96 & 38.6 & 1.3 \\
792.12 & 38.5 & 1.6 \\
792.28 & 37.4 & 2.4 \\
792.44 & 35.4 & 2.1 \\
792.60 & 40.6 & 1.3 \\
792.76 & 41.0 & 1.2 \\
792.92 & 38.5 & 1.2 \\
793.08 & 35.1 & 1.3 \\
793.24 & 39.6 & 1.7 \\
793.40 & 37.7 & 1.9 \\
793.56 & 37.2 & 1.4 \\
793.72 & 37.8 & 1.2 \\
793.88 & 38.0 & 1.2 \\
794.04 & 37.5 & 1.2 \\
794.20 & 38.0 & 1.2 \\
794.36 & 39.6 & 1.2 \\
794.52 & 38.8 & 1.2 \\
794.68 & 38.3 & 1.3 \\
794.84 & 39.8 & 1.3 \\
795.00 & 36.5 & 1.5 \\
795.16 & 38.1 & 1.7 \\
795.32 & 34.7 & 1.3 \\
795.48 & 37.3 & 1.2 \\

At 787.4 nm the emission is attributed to [S II]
